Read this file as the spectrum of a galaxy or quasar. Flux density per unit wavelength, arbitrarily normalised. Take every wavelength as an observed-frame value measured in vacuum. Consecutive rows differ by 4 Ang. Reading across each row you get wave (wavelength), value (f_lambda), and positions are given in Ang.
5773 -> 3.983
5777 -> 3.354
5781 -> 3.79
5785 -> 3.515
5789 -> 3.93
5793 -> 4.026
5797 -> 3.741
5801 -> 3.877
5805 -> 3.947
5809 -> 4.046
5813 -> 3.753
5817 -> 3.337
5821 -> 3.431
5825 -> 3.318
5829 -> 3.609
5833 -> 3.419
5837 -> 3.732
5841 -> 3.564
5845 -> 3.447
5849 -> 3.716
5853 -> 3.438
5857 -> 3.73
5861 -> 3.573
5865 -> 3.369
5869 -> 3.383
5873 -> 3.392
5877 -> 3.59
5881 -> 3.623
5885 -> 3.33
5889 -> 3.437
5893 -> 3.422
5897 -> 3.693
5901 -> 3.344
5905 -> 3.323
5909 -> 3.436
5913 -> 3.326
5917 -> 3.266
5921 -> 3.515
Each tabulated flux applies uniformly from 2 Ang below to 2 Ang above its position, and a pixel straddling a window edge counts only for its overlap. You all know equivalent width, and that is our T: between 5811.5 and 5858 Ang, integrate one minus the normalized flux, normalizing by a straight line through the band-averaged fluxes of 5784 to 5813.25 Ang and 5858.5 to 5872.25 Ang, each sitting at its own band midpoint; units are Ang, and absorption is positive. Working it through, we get 1.3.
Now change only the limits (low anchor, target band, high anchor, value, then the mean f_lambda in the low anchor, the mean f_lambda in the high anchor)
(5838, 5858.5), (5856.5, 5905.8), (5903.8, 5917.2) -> -0.2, 3.58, 3.35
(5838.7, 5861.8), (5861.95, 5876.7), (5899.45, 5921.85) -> 0.4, 3.58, 3.36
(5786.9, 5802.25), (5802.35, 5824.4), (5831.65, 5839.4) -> 0.4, 3.89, 3.59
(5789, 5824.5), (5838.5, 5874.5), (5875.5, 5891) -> 0.7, 3.76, 3.49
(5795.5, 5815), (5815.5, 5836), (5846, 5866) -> 1.7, 3.88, 3.57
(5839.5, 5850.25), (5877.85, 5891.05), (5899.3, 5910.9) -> -0.1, 3.57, 3.37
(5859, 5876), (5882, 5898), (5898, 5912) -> -0.3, 3.44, 3.39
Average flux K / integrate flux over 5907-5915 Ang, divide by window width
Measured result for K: 3.38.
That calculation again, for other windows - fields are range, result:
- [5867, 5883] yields 3.5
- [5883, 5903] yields 3.45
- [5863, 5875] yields 3.38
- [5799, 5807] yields 3.91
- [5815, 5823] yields 3.38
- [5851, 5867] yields 3.53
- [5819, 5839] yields 3.5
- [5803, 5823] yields 3.7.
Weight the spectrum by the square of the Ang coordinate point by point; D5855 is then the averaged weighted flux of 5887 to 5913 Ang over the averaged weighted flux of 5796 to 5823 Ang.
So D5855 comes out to 0.95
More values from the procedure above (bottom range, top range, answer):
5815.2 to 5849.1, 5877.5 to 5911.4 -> 1.01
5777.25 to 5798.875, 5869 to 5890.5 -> 0.95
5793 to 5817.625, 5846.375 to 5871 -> 0.94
